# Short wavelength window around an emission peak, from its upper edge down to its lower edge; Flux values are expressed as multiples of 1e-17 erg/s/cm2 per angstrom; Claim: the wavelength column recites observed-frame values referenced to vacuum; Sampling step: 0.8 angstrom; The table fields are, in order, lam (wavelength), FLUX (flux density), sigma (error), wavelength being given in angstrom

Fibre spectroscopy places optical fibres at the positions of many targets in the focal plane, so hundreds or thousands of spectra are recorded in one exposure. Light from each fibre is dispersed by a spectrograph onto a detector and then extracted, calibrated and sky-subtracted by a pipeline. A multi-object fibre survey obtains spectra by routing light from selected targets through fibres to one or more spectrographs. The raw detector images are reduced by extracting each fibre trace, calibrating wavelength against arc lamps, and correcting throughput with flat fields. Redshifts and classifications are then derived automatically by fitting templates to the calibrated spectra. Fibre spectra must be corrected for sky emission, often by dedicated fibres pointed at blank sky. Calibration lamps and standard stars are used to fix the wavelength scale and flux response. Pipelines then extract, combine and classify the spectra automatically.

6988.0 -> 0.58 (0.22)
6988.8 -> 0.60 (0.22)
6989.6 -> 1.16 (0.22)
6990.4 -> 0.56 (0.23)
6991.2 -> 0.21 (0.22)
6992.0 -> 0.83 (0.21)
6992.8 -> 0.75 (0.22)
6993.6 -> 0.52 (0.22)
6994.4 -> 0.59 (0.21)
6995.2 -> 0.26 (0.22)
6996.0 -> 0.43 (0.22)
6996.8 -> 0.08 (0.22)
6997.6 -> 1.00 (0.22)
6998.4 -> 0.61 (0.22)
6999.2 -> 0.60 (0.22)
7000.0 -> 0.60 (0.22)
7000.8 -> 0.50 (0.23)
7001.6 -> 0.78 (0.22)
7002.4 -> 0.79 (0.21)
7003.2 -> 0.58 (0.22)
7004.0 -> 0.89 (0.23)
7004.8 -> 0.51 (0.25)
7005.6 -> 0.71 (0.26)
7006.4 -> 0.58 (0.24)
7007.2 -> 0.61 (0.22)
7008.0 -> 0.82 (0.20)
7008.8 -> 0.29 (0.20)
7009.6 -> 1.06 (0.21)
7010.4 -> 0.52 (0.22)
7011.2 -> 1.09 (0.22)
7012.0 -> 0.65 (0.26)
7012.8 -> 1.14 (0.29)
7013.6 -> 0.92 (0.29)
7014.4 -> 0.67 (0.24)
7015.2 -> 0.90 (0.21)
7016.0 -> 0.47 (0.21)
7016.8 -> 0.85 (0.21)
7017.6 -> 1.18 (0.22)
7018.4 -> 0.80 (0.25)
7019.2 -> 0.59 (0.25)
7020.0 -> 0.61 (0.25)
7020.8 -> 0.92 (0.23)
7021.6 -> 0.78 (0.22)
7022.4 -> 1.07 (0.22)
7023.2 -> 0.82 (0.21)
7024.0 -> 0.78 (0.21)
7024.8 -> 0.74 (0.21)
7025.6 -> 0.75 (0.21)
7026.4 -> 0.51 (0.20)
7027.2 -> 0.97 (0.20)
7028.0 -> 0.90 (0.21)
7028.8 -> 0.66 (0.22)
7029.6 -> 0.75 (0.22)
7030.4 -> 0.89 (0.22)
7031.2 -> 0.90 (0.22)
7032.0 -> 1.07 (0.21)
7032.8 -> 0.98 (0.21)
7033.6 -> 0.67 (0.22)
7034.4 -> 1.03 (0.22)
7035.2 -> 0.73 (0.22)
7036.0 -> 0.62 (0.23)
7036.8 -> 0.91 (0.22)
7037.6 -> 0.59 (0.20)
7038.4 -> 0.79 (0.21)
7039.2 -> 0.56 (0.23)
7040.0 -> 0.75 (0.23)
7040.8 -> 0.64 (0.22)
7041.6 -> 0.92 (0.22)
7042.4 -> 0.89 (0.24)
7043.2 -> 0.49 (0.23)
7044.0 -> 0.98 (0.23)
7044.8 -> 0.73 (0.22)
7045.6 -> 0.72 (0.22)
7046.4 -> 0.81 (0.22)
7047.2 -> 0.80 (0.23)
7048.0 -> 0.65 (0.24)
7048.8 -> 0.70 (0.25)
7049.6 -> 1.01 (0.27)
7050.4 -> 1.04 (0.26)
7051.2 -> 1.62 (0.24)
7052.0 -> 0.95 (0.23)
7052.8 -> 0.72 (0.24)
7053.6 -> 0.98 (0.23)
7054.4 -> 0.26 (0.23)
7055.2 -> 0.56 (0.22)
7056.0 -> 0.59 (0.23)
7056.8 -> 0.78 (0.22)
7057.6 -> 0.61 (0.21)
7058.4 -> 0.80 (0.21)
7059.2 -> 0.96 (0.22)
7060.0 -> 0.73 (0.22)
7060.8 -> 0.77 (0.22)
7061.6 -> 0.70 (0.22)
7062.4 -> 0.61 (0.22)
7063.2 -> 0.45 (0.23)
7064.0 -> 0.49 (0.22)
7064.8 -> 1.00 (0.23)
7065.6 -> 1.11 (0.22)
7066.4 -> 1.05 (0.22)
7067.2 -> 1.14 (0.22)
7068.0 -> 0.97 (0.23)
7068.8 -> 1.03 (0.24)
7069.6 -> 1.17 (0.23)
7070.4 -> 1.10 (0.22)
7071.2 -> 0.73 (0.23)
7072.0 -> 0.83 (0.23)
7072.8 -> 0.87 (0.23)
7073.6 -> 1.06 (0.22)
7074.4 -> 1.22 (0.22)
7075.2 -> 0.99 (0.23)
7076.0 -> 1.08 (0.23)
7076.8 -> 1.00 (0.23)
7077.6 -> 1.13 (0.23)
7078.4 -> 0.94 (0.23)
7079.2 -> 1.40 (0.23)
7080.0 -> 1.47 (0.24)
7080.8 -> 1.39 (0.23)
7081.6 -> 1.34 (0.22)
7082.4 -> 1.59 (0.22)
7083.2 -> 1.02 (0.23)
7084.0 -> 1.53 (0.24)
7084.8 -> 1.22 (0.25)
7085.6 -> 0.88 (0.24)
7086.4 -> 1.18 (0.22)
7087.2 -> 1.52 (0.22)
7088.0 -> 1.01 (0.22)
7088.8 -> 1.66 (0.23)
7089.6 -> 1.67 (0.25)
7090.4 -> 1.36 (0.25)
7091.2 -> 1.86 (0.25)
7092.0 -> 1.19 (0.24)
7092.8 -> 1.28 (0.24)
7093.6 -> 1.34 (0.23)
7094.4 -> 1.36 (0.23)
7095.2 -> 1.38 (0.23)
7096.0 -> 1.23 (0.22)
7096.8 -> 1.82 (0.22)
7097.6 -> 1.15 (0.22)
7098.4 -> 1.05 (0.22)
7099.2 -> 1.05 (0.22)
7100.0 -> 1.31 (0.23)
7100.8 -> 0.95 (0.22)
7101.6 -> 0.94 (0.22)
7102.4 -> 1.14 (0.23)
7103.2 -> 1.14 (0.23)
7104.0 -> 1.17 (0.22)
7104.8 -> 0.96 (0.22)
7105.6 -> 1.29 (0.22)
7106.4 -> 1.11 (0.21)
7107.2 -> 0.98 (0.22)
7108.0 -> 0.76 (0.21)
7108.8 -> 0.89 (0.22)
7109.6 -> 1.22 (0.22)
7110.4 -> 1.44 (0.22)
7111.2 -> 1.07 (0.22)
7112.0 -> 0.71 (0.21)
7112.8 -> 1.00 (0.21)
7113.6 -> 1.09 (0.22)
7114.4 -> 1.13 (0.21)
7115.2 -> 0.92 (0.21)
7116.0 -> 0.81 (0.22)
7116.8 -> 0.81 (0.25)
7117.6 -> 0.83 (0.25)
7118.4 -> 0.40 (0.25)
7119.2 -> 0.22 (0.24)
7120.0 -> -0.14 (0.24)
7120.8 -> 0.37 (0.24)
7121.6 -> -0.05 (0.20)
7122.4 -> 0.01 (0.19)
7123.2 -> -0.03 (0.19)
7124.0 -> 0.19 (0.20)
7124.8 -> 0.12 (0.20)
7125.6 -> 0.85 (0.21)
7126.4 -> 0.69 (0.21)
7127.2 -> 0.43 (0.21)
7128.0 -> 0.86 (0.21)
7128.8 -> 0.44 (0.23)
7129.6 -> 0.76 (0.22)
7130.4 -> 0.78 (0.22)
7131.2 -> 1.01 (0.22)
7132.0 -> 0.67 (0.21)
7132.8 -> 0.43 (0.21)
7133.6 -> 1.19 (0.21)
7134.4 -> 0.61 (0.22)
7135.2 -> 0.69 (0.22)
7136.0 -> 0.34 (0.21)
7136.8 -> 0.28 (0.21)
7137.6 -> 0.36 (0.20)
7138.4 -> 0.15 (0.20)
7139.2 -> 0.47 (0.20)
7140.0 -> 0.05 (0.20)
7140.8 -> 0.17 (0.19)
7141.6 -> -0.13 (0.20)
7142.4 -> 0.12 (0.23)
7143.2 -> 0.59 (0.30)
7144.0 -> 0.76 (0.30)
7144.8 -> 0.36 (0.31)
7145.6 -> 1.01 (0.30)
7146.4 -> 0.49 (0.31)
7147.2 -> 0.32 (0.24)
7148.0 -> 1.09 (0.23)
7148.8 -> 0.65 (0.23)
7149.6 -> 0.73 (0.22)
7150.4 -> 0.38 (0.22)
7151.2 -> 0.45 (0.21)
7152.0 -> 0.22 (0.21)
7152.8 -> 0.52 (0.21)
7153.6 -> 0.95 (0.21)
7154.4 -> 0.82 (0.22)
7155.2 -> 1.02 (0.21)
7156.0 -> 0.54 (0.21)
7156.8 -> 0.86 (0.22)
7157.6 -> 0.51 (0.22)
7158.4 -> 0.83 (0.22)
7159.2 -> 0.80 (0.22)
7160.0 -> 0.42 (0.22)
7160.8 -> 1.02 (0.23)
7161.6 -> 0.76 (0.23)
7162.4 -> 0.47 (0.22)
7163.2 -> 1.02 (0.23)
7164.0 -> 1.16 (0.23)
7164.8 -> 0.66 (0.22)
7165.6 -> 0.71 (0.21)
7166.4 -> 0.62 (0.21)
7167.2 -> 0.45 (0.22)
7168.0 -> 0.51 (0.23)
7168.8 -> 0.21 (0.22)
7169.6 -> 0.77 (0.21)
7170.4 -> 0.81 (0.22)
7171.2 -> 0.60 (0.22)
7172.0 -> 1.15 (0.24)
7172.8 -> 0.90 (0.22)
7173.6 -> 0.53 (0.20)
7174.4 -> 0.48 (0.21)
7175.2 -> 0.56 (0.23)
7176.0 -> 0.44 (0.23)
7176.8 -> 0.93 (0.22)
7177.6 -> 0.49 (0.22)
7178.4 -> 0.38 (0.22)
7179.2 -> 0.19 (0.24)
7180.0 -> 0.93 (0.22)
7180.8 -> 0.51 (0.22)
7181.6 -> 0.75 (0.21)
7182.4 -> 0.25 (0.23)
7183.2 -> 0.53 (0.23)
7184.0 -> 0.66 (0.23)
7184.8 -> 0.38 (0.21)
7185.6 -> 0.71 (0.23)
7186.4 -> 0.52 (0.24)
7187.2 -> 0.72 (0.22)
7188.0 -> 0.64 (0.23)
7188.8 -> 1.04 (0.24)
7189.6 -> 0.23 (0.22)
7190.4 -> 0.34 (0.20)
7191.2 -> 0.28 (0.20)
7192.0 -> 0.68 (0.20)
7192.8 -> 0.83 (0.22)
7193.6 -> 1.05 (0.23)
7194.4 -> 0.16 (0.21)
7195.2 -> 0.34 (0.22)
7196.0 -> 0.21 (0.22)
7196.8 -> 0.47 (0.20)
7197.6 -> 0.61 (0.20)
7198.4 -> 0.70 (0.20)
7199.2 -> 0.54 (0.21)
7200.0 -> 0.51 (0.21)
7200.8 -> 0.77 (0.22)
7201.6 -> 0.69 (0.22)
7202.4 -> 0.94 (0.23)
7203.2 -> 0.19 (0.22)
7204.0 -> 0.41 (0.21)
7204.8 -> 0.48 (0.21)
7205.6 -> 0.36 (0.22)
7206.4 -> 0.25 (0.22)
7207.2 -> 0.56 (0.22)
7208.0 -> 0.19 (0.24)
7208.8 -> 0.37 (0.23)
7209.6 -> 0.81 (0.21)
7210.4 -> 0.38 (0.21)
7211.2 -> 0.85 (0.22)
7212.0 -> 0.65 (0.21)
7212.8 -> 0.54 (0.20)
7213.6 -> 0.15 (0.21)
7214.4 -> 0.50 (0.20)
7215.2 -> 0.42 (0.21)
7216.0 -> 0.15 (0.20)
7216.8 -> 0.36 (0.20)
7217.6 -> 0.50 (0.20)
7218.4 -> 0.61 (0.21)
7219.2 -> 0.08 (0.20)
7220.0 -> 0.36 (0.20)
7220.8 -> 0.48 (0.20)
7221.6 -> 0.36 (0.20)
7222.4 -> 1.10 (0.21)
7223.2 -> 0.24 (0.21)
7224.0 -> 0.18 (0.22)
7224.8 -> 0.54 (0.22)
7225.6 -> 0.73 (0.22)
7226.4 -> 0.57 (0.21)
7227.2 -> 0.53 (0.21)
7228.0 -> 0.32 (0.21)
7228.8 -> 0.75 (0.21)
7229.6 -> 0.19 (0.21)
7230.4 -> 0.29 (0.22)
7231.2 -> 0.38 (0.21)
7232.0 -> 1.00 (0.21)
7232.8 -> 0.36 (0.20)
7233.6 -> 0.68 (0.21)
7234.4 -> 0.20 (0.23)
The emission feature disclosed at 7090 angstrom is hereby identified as C III] 1909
